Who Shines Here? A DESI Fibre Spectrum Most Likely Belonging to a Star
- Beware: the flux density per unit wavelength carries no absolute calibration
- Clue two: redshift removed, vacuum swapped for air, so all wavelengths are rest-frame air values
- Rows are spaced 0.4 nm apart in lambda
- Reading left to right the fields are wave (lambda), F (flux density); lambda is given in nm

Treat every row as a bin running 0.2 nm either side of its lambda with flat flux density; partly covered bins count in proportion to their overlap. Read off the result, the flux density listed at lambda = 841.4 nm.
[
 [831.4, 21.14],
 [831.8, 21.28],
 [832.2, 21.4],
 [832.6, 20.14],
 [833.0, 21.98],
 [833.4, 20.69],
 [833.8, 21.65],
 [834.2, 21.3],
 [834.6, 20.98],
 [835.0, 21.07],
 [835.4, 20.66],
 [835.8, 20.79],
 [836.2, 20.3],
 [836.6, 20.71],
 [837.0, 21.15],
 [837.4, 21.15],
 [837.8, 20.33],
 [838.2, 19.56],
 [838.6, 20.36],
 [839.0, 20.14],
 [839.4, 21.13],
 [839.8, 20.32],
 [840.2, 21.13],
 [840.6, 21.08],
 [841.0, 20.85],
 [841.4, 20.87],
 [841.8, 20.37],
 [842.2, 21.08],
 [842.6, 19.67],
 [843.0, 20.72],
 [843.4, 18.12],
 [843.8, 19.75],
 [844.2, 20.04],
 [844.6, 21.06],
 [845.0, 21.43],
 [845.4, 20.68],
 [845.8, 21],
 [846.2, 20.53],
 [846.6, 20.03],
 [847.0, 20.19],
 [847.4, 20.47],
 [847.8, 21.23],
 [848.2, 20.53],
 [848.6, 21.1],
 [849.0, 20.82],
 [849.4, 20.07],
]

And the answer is 20.87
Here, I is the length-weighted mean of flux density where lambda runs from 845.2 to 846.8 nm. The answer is 20.6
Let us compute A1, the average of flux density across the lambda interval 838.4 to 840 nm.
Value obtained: 20.5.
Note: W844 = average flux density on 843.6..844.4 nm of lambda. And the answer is 19.9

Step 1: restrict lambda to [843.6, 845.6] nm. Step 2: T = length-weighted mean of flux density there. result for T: 20.6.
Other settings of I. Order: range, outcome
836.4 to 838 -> 20.8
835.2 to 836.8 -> 20.6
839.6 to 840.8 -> 20.8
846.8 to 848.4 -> 20.6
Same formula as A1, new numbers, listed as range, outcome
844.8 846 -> 21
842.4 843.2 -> 20.2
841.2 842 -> 20.6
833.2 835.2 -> 21.1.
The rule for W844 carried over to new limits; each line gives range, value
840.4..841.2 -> 21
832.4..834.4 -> 21.2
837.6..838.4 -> 19.9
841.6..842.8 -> 20.4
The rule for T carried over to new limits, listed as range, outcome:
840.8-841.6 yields 20.9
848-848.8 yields 20.8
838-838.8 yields 20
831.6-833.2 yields 21.2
